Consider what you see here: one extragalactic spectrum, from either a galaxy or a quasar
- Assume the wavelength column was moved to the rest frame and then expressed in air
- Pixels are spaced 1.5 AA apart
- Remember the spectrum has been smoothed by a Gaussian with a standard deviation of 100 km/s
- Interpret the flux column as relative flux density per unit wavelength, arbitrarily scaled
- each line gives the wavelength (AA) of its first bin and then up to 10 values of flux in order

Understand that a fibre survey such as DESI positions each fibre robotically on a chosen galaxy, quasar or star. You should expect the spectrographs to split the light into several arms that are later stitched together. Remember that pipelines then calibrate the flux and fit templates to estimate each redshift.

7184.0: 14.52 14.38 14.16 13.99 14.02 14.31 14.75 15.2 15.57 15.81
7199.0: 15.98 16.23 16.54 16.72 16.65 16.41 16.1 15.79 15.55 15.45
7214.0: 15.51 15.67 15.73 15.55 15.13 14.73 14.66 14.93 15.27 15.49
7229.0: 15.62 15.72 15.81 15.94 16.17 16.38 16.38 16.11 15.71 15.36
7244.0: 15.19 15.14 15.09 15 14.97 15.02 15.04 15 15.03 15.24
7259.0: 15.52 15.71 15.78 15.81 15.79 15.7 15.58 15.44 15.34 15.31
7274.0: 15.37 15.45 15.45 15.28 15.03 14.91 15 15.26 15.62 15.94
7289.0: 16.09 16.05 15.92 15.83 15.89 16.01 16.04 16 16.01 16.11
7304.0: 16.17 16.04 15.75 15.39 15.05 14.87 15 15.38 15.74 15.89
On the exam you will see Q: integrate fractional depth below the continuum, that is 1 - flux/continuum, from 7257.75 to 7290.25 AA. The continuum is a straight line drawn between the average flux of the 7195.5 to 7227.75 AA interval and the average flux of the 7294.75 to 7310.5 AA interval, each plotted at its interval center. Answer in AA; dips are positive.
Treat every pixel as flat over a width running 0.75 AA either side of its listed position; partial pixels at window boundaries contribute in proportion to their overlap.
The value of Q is 0.7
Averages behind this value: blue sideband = 15.7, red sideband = 15.9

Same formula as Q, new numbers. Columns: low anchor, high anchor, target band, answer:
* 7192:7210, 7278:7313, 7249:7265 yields 0.5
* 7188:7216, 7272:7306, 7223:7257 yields 0.4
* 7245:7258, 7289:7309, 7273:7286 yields 0.3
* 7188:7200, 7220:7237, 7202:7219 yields -0.8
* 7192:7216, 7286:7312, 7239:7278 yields 1.1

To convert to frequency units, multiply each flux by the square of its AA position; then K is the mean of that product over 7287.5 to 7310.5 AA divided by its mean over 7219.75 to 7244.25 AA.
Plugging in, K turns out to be 1.0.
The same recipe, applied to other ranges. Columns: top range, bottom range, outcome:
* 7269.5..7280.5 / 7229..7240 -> 0.97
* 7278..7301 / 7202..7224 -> 1.02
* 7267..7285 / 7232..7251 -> 0.99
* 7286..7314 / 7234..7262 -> 1.04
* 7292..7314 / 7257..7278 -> 1.02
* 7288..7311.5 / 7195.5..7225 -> 1.03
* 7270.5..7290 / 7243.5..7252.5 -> 1.03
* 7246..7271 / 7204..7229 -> 1.00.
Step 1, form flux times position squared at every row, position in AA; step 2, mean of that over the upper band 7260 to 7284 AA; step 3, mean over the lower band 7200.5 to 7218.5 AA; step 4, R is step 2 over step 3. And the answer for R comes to 0.98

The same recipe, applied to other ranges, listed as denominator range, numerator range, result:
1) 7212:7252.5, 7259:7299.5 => 1.02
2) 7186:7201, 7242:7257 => 1.02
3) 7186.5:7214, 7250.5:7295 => 1.02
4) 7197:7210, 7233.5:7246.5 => 0.98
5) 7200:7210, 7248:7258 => 0.93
